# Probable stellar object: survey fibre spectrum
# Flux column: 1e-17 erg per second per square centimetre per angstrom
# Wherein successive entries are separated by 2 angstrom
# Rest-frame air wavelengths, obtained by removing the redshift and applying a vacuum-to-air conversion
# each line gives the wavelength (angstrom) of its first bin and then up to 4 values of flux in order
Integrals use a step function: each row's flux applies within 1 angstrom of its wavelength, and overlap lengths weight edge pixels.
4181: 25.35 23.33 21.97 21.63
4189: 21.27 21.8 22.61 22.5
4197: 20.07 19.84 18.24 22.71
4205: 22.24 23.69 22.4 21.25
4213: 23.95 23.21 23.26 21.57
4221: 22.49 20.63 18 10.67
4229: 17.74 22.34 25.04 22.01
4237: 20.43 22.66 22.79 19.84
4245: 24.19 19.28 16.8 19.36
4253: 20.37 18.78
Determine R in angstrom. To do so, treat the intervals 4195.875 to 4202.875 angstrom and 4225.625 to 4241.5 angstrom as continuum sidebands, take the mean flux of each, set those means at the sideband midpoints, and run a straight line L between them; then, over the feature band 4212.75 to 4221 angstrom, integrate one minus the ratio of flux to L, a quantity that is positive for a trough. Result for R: -1.1 angstrom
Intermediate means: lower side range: 19.9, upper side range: 20.3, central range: 22.8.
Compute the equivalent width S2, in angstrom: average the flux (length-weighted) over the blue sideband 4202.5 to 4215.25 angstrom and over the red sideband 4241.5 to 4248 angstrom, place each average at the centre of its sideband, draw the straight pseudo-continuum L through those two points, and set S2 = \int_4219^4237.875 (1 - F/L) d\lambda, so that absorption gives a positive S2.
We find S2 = 1.64 angstrom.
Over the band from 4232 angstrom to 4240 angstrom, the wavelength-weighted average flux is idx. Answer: 22.5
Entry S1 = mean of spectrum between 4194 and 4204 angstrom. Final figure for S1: 20.7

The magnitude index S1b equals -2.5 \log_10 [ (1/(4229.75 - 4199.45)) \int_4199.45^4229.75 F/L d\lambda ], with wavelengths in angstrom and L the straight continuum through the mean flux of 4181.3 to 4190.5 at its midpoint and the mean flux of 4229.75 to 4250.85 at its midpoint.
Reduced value 0.052 mag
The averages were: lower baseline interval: 22.3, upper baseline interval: 21.4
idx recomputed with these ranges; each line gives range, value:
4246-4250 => 18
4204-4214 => 22.7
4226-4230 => 14.2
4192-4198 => 21.7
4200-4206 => 21.1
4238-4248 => 21.8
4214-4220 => 22.7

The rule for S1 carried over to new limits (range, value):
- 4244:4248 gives 21.7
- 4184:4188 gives 21.8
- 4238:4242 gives 22.7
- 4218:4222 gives 22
